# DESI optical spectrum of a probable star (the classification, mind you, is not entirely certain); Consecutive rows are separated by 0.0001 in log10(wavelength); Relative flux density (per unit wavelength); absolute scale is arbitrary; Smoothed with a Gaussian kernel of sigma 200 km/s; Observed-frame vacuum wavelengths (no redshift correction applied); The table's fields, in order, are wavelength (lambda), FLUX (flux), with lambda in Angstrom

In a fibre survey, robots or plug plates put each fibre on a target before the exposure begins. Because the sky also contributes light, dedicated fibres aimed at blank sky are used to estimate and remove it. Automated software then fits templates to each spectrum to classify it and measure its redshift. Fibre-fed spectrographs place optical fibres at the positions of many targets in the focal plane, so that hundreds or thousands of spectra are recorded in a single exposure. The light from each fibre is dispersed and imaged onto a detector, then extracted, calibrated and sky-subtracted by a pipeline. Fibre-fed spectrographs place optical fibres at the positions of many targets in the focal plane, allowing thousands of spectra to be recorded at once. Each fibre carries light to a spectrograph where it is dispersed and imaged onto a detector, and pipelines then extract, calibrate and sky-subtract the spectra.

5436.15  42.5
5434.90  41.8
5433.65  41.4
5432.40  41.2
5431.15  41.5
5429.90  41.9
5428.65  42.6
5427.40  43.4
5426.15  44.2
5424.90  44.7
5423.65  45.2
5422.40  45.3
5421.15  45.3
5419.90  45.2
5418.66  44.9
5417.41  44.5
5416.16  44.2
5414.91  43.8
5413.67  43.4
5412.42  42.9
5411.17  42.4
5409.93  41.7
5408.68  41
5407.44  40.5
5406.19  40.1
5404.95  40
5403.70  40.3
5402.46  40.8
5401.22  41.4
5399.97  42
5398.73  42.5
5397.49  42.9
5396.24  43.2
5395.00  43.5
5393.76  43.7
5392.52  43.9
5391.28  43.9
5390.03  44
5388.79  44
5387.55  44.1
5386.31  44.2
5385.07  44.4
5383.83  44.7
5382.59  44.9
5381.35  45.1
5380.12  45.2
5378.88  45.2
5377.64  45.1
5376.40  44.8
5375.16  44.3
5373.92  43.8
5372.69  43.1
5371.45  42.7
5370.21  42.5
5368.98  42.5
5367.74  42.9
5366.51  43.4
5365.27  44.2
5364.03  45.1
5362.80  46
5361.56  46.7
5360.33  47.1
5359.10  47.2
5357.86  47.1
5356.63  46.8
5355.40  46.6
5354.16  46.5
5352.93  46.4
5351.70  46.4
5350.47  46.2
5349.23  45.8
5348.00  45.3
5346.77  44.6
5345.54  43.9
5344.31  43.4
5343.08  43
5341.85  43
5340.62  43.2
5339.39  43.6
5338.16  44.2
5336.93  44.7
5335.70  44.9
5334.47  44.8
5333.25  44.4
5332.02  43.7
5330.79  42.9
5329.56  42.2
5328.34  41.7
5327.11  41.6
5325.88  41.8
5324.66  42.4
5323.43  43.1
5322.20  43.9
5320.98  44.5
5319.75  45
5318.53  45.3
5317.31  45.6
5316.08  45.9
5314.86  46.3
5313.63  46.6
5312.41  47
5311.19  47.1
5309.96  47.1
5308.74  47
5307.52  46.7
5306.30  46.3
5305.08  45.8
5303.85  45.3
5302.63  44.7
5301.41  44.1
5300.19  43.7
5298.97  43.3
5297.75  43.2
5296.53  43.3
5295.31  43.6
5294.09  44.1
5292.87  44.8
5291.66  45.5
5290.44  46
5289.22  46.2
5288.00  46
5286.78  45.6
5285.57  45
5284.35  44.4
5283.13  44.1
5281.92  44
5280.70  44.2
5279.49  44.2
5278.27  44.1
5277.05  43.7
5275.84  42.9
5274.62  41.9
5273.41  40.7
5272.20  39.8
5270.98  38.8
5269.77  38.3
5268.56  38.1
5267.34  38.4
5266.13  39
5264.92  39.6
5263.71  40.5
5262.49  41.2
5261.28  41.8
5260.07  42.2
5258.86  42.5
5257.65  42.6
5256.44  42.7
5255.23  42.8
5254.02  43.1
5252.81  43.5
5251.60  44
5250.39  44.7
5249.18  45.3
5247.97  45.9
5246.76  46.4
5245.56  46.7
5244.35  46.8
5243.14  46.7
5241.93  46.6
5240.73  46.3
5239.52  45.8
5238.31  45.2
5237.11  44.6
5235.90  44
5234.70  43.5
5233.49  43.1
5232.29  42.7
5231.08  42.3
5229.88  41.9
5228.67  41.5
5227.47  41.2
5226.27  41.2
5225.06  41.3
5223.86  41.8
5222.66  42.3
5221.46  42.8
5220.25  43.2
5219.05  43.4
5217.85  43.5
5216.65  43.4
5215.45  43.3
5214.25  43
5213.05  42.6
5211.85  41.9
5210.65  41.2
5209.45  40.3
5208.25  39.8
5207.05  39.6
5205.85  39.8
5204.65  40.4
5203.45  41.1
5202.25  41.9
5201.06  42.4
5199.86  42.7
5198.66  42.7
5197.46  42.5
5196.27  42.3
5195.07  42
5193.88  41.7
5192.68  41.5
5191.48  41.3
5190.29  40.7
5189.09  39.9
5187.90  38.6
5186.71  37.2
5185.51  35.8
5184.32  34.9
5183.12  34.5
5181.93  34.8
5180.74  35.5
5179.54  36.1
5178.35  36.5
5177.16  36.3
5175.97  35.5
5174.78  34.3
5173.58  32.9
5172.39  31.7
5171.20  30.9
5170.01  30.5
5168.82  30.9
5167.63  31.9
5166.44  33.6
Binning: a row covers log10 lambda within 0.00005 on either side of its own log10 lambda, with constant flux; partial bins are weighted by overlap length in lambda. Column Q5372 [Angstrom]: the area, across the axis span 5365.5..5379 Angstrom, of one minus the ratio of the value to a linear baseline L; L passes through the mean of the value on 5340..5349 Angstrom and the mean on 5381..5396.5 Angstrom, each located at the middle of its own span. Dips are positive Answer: 0.1 Angstrom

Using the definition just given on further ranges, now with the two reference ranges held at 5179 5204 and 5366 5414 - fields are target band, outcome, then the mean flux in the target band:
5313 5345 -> -1.46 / 43.9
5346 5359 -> -1.15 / 46.2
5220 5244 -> -1.89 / 43.4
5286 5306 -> -1.60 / 44.7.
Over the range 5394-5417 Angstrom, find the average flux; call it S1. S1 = 42.1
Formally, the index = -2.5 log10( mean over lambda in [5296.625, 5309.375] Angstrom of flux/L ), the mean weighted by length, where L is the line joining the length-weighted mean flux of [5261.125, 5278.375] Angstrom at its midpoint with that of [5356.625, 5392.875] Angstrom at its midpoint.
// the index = -0.08 mag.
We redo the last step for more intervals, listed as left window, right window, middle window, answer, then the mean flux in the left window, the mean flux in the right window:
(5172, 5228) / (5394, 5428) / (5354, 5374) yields -0.067 mag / 39.9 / 42.9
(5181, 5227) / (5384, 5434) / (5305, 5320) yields -0.107 mag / 40.8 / 43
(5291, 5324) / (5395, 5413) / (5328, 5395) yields -0.034 mag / 45.1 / 41.6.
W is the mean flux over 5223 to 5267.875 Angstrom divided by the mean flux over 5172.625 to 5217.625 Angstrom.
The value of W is 1.10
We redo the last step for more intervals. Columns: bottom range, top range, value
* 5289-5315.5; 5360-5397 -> 0.98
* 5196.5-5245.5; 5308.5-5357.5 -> 1.04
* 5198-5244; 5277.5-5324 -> 1.06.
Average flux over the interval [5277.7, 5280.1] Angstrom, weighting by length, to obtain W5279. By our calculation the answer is 44.2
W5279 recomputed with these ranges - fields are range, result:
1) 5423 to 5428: 44.4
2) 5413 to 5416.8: 43.8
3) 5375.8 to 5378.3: 44.9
